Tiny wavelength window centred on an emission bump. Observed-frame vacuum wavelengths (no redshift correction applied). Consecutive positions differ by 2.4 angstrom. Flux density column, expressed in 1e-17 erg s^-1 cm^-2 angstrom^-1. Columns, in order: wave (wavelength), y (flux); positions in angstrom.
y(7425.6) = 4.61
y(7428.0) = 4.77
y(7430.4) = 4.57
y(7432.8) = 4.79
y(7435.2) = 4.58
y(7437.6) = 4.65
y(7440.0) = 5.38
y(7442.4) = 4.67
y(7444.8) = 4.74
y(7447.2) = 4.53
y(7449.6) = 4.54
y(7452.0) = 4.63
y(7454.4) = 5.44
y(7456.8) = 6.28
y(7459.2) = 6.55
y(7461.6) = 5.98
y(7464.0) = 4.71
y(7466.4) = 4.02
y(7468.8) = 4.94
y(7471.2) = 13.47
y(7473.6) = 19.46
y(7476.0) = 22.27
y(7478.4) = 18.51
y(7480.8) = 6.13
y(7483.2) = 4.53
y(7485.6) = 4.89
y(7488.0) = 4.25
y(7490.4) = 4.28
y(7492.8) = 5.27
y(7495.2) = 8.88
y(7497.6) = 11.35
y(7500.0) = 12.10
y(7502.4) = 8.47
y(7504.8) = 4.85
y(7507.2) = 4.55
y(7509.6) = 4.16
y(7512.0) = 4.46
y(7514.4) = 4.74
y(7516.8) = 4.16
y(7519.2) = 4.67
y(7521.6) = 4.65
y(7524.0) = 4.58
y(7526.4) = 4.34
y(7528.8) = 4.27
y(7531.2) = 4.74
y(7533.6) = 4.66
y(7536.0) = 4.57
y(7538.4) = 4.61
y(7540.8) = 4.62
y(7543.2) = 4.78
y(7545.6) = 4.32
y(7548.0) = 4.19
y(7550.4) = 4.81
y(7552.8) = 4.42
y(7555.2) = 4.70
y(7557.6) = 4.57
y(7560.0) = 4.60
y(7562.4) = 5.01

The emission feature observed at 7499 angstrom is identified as [N II] 6583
